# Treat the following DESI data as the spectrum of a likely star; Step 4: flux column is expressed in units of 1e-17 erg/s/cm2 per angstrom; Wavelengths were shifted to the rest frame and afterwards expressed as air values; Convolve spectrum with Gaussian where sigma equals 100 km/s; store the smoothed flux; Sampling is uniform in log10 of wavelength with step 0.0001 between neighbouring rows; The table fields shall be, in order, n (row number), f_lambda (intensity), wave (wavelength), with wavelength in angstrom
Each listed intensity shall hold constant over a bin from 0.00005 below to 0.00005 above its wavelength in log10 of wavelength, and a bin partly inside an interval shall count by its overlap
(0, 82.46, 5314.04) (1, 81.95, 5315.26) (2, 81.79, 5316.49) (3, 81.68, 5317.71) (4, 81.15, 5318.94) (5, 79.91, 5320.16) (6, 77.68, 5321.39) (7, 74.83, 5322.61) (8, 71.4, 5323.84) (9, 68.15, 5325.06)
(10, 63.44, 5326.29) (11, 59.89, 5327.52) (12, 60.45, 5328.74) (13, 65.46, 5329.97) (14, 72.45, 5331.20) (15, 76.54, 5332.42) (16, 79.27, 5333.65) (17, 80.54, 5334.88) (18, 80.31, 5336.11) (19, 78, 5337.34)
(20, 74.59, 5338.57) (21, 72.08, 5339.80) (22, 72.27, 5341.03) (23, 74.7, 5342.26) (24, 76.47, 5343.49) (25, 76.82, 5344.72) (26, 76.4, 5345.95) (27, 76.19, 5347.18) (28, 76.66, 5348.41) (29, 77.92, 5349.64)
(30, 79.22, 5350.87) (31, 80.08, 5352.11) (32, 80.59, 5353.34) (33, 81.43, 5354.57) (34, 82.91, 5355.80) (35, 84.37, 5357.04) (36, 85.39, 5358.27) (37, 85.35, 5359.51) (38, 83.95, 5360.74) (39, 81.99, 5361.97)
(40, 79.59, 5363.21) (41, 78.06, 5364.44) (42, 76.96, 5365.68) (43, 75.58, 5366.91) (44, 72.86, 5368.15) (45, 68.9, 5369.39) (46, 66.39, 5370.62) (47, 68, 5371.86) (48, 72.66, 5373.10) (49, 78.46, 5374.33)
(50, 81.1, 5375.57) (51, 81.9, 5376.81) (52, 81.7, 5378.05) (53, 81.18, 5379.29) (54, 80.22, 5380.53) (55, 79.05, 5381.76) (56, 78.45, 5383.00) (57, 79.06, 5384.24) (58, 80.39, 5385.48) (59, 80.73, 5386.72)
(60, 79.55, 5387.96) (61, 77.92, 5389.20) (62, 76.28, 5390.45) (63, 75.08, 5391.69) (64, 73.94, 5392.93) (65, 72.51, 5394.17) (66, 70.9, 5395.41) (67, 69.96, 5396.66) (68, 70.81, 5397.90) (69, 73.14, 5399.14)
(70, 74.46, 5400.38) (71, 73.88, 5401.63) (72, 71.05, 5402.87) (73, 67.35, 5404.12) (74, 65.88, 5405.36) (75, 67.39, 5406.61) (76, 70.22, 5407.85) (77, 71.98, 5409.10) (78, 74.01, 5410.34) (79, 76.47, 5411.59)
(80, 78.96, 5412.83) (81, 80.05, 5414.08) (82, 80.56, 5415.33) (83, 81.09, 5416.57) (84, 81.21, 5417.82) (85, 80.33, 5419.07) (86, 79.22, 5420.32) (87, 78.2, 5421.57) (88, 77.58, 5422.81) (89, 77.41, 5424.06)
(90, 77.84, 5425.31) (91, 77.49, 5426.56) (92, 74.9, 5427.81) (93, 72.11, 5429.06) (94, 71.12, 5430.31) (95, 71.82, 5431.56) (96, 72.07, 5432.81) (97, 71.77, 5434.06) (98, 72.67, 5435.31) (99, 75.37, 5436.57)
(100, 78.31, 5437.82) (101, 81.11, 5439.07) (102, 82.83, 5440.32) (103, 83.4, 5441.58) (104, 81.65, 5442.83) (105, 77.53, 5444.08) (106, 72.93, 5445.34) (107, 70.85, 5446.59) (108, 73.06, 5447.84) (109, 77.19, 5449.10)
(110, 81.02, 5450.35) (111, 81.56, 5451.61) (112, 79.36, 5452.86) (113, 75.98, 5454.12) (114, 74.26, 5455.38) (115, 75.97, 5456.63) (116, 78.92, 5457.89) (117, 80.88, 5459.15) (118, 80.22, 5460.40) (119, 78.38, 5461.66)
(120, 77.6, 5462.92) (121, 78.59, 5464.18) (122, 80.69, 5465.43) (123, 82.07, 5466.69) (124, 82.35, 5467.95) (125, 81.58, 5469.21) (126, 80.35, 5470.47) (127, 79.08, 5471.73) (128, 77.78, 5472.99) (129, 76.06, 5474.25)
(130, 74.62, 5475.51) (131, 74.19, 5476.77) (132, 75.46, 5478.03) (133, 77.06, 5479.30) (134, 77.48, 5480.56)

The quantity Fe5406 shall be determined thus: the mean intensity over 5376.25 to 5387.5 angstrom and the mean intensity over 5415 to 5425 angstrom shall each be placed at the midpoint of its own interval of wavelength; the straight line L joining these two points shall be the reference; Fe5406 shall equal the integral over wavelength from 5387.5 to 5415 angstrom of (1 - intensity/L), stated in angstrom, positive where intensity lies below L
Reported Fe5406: 2.25 angstrom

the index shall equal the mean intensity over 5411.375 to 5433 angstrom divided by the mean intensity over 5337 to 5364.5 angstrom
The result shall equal 0.98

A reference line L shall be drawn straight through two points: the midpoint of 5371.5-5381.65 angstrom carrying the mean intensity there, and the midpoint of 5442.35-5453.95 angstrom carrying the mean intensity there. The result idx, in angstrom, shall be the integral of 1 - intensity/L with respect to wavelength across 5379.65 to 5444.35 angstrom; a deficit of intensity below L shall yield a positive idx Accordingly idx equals 1.6 angstrom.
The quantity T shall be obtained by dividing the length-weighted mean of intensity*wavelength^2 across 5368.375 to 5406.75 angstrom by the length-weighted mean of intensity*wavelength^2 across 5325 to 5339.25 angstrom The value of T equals 1.07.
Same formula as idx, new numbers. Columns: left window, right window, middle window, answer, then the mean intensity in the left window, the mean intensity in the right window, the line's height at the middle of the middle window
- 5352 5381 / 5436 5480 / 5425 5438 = 0.7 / 78.7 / 78.2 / 78.4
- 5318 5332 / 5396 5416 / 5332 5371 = -3.5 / 70.8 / 72.9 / 71.5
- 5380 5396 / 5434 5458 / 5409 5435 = 0.3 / 77.3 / 77.4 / 77.3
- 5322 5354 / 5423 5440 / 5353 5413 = -1.4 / 74.1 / 75.1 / 74.6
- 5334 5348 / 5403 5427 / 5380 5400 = 0.0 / 76.3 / 75.8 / 76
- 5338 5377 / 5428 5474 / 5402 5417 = 0.7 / 77.5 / 77.5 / 77.5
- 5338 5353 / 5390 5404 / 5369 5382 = -0.4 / 76.2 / 72.7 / 74.1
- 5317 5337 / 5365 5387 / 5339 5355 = -0.4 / 73.4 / 76.8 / 74.8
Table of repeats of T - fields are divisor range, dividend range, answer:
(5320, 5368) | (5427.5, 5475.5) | 1.06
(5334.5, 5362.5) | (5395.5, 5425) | 0.97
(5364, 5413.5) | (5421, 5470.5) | 1.06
